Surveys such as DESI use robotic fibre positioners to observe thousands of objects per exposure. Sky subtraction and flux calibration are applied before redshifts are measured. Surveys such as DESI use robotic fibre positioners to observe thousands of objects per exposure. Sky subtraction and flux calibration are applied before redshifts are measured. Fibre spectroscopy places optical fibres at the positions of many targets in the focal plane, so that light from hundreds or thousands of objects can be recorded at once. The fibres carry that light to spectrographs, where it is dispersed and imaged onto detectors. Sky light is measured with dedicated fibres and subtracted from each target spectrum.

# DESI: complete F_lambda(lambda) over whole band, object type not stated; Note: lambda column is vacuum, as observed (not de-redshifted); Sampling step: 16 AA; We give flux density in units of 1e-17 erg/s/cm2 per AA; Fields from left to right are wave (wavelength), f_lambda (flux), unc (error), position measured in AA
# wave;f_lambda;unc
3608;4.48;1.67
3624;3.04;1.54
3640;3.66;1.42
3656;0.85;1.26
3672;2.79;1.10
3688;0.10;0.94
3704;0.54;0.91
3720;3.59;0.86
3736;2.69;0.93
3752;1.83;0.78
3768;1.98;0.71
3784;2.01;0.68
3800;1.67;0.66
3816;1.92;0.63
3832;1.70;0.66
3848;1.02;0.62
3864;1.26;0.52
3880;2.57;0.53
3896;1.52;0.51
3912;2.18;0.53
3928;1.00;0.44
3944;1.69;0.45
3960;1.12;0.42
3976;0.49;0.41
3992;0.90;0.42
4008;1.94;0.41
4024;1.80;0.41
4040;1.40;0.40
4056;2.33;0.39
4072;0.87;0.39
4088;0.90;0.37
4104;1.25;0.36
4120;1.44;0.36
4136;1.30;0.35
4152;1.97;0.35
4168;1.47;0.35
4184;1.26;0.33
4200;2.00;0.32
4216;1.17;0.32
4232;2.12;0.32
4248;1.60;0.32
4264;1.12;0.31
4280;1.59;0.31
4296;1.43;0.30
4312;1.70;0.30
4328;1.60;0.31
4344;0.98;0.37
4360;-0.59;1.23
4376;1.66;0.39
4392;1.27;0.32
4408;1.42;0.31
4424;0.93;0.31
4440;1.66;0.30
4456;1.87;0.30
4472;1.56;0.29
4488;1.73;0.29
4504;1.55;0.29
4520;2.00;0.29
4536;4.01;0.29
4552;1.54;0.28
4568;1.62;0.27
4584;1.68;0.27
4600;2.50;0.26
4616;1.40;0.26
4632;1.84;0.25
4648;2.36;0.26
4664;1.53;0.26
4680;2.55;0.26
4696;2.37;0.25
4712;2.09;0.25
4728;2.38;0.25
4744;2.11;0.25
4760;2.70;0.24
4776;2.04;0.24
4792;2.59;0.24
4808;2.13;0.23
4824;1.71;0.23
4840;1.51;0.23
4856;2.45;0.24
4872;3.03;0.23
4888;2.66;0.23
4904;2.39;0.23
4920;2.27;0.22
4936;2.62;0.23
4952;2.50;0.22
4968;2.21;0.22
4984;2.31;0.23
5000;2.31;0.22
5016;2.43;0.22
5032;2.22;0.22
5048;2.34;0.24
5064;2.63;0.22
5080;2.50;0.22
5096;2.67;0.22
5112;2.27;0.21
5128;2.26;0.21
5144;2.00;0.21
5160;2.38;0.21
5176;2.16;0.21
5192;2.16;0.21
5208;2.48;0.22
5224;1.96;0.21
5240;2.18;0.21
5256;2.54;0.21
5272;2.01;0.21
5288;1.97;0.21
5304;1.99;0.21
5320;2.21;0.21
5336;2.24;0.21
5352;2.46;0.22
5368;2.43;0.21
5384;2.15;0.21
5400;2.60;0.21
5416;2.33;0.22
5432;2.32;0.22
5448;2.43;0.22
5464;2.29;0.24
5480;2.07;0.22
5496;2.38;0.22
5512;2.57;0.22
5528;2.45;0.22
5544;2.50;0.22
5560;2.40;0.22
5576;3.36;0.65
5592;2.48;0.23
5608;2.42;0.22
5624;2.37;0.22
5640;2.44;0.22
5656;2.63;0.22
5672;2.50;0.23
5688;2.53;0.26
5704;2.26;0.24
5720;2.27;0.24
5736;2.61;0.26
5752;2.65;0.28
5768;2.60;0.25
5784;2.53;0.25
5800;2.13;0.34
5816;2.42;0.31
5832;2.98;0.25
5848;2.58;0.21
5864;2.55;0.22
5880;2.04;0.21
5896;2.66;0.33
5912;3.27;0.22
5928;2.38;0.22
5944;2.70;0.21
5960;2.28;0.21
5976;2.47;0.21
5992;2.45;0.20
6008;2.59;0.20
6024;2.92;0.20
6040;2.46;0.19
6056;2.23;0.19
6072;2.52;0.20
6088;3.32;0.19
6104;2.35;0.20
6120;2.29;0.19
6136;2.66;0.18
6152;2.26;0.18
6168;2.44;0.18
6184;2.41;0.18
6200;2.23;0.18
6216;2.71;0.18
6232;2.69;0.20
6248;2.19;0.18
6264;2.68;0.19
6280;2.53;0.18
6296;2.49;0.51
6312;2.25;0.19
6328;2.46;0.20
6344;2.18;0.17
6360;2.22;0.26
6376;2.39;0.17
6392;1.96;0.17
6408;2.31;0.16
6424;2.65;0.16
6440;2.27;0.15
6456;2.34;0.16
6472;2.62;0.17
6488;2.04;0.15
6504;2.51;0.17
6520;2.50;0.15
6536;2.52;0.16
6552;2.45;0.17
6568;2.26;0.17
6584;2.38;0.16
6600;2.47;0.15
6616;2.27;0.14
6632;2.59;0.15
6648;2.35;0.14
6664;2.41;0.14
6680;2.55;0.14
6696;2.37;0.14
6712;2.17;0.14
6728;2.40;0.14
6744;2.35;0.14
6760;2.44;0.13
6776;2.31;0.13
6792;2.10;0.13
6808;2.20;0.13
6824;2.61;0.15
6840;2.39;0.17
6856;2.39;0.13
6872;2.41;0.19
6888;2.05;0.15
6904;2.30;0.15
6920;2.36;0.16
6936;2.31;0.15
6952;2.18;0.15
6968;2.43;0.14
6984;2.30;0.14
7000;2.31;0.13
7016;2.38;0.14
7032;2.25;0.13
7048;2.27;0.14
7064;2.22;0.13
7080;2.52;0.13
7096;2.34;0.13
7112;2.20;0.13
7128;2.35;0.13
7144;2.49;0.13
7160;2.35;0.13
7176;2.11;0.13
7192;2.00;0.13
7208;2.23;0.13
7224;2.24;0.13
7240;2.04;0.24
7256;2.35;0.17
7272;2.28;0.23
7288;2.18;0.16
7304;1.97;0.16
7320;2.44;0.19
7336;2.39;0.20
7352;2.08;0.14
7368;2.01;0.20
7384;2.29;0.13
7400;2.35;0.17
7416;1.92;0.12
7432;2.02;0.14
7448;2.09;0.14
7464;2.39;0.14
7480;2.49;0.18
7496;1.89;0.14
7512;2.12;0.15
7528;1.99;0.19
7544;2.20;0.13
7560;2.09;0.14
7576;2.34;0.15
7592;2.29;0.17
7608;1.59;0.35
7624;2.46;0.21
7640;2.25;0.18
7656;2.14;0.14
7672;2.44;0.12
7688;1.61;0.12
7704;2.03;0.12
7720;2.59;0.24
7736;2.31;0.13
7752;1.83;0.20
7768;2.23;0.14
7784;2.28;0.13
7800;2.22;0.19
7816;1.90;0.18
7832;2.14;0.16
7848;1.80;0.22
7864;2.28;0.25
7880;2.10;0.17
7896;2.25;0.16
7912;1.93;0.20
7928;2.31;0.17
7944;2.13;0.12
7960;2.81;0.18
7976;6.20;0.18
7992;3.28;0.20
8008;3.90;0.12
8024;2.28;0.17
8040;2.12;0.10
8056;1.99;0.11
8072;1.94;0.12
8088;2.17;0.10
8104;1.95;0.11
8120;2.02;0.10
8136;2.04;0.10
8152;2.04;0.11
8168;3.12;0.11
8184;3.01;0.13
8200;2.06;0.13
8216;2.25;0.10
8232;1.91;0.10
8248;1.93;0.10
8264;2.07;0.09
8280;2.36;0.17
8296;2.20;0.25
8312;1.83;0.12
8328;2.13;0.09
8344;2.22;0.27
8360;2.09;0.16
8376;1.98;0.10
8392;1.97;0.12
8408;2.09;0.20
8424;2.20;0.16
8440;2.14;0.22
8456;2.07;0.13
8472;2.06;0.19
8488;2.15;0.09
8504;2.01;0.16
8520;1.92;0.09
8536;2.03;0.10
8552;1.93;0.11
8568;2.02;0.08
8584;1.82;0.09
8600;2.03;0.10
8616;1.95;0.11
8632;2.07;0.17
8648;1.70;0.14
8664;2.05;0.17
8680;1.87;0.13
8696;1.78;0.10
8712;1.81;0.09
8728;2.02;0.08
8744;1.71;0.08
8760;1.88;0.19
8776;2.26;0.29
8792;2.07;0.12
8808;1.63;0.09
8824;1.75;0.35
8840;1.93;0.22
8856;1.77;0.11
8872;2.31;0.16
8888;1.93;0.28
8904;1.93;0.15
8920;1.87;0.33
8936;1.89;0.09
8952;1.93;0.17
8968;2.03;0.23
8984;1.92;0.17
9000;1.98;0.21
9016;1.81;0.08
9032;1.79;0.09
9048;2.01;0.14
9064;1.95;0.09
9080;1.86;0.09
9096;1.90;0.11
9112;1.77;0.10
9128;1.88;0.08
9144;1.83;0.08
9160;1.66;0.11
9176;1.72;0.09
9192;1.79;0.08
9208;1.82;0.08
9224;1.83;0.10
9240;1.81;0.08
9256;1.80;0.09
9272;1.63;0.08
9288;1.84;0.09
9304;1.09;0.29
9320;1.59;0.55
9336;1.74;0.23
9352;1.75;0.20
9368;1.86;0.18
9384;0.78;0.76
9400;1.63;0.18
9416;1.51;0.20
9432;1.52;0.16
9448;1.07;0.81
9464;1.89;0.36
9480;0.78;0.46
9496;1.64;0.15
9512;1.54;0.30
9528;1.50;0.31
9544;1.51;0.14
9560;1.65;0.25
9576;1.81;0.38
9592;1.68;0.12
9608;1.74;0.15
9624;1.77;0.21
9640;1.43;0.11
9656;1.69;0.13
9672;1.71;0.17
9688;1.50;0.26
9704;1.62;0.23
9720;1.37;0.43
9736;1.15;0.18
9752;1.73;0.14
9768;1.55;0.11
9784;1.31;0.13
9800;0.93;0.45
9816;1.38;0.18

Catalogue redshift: 0.216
